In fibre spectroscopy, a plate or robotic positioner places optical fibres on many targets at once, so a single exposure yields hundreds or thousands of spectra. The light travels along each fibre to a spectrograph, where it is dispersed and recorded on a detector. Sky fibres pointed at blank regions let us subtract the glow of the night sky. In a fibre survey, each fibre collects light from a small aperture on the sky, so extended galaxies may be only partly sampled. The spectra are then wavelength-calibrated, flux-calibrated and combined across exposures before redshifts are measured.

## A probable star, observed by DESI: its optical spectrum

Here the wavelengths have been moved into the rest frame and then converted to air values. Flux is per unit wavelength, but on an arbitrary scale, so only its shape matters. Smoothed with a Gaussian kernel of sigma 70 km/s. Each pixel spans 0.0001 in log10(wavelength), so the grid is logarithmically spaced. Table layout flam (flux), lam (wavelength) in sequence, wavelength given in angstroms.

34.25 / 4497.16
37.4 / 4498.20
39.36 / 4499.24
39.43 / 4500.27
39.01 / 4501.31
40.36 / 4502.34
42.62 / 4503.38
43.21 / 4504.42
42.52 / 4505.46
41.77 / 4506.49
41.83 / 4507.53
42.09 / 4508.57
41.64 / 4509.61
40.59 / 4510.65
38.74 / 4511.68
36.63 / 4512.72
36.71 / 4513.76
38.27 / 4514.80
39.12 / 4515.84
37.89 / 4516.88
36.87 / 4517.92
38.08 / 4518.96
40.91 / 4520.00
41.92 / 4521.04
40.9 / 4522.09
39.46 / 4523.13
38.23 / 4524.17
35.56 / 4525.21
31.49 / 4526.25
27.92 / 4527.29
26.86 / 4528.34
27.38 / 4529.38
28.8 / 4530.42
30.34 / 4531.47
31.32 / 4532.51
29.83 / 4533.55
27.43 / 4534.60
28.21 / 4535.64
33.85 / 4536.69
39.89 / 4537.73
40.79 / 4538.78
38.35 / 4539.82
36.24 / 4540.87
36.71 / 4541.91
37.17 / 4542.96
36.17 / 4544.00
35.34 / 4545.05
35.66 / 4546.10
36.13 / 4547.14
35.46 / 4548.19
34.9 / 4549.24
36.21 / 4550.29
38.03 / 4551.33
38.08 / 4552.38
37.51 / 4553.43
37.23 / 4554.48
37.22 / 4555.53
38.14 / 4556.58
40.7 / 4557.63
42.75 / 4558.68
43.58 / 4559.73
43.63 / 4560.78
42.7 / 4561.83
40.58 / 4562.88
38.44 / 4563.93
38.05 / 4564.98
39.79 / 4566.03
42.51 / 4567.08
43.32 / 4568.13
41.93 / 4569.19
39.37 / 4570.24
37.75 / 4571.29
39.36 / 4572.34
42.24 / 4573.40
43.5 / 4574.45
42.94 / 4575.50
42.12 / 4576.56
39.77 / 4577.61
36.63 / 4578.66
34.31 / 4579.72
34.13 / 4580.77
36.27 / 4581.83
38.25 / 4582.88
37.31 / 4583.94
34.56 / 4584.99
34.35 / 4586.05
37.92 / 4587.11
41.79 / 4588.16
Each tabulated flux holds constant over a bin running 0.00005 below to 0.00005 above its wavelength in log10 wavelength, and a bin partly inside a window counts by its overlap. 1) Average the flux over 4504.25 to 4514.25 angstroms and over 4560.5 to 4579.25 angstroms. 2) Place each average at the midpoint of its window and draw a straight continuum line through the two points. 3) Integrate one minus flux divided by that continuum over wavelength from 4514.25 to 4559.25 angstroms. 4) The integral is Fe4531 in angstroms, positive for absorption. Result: 5.3 angstroms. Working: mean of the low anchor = 40.5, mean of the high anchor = 40.8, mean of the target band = 35.8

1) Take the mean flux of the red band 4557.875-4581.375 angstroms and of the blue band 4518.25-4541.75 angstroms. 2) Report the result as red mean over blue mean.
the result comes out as 1.18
